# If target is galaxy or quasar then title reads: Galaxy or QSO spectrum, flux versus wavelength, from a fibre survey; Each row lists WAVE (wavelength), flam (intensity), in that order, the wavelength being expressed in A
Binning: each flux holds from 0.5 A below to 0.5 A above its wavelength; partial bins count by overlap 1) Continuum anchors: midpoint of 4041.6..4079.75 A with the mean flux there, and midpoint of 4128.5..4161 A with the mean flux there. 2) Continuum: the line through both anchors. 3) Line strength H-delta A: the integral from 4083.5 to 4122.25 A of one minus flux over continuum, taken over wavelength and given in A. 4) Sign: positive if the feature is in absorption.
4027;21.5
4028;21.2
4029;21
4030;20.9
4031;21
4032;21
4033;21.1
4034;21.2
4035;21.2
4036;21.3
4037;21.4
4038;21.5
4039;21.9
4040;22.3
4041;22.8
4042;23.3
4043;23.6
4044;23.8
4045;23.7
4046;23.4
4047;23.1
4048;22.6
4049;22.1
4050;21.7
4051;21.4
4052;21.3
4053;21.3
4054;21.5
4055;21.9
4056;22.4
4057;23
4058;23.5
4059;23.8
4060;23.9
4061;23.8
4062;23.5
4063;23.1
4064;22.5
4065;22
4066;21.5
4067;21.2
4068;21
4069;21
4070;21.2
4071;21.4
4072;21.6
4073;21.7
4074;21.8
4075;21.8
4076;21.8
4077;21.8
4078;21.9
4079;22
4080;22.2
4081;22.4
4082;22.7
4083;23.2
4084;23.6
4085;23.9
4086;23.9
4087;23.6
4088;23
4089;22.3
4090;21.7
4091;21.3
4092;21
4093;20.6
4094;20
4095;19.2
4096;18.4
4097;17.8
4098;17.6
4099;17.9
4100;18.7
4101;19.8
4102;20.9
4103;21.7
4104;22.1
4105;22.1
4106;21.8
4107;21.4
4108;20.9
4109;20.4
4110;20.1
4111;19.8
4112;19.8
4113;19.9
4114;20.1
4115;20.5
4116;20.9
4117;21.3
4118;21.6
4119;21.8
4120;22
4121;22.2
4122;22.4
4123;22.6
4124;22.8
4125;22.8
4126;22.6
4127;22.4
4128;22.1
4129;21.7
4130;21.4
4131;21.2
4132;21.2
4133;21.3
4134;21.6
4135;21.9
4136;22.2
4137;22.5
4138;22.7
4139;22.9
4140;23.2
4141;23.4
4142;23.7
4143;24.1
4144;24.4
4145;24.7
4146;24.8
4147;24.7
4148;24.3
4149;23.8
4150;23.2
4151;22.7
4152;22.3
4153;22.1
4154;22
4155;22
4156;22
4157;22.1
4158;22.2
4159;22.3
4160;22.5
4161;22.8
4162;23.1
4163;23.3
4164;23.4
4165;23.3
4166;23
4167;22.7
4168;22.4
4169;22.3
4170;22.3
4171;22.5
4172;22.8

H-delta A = 2.7 A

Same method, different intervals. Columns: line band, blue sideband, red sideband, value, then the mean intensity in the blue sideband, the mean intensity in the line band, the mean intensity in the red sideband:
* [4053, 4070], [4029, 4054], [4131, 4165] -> -0.2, 22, 22.4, 22.9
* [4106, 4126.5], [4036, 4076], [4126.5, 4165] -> 1.2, 22.3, 21.3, 22.7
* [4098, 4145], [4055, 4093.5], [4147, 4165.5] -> 2.0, 22.3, 21.6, 22.8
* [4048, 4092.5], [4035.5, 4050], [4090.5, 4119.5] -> -1.4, 22.6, 22.3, 20.3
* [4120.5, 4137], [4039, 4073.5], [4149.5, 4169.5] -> 0.4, 22.4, 22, 22.6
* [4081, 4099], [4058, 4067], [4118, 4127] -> 1.1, 22.9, 21.3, 22.4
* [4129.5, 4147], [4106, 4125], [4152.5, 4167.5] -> -0.7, 21.2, 22.8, 22.6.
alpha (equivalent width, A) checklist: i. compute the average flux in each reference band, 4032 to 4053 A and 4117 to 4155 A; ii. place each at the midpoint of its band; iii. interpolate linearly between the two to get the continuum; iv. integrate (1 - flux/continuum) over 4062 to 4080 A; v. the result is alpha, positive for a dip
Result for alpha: 0.4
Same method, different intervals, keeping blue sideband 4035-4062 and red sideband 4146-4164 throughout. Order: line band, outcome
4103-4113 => 0.8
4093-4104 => 1.6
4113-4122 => 0.6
